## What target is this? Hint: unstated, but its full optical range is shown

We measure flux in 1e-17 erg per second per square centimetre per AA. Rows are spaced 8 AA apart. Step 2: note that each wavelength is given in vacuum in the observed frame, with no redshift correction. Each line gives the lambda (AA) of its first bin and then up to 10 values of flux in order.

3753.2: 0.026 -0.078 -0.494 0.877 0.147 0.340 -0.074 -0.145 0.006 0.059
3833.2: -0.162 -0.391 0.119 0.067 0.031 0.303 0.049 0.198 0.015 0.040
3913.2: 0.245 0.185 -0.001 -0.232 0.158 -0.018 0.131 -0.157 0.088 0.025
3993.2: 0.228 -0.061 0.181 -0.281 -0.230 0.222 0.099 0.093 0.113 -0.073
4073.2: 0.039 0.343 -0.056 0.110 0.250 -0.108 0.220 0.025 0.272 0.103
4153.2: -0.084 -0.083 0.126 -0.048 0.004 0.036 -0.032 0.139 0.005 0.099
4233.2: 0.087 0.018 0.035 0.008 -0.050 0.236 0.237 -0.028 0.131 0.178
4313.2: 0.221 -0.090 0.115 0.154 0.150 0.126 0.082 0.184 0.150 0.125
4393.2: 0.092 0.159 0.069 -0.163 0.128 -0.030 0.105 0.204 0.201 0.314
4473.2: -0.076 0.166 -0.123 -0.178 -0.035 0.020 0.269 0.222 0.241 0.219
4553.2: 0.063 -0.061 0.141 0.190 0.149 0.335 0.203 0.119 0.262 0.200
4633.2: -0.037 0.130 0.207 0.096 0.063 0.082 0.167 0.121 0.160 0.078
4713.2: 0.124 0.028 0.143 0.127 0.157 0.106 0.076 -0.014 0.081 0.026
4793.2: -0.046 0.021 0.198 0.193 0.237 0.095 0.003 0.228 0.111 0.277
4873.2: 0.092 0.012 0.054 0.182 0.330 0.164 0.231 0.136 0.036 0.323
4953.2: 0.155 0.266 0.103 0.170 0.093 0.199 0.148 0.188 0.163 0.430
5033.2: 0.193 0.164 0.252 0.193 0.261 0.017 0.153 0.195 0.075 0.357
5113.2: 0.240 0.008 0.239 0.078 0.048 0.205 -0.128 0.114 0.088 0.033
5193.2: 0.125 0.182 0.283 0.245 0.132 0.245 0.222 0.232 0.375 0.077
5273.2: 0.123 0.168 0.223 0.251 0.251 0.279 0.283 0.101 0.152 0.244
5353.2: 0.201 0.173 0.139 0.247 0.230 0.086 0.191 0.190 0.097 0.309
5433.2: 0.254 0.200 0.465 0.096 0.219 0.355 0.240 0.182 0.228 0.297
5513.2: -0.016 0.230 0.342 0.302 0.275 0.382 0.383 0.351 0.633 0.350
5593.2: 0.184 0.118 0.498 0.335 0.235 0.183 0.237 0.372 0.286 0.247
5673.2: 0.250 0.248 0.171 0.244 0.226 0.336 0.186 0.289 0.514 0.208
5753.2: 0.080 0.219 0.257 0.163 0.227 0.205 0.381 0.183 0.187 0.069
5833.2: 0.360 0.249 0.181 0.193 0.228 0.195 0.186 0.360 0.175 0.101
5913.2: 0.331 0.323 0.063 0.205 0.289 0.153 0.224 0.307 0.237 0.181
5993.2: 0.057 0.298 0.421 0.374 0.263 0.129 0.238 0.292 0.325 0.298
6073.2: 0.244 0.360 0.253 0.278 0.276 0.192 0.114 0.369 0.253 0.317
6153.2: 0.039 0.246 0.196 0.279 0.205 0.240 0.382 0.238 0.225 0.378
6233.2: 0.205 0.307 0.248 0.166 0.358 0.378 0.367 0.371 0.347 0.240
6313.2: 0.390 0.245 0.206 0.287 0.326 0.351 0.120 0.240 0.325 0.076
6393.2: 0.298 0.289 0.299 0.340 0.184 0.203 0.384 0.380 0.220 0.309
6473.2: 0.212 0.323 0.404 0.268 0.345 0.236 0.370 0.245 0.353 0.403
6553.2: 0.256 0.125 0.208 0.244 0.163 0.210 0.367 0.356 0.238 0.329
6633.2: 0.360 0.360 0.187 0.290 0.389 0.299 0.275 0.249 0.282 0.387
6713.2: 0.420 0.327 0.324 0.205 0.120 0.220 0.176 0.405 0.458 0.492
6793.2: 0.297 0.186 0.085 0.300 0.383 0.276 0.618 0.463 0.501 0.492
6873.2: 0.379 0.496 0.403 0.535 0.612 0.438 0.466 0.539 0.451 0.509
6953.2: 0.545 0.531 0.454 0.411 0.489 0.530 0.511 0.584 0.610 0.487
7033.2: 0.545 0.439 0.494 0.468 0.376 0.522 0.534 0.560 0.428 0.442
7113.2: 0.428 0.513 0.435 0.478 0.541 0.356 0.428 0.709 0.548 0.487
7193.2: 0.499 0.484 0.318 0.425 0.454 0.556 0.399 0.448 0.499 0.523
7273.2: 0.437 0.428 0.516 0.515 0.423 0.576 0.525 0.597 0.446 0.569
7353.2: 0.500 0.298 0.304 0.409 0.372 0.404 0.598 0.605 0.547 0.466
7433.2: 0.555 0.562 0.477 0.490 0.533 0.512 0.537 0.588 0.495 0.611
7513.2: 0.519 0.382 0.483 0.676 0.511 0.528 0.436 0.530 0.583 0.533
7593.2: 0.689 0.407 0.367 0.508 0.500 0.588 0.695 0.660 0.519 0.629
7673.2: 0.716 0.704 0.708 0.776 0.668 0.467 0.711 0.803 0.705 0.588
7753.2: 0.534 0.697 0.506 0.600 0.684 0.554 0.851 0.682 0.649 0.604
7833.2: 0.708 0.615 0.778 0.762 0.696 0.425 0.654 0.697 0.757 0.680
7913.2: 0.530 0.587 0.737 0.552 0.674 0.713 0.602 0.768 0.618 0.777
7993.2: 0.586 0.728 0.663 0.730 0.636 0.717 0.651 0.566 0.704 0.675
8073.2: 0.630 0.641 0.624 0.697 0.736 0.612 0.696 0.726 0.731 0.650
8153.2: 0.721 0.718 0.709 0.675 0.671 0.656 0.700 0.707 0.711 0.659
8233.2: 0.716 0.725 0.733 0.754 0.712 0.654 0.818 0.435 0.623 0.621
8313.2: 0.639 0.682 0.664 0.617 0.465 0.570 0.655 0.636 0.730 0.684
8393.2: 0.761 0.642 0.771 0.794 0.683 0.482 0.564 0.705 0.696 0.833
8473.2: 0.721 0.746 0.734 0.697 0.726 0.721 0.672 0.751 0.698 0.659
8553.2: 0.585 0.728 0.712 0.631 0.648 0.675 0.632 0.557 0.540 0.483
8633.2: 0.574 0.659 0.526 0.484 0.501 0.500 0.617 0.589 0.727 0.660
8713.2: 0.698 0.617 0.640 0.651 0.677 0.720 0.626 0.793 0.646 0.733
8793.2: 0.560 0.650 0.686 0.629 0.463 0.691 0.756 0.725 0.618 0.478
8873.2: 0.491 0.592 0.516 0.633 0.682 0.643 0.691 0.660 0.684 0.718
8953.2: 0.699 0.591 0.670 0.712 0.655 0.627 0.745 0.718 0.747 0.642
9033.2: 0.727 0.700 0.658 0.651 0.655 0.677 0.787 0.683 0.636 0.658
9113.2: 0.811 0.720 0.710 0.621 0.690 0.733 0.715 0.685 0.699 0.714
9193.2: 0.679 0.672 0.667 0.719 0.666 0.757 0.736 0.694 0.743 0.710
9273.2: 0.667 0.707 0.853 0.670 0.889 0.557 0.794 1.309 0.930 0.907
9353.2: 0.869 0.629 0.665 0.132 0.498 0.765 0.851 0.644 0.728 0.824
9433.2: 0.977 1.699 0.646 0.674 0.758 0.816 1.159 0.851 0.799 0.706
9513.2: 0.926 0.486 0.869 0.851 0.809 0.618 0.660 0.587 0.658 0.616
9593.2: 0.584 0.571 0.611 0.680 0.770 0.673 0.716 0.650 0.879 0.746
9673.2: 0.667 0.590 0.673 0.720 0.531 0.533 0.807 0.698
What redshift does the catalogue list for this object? 0.72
